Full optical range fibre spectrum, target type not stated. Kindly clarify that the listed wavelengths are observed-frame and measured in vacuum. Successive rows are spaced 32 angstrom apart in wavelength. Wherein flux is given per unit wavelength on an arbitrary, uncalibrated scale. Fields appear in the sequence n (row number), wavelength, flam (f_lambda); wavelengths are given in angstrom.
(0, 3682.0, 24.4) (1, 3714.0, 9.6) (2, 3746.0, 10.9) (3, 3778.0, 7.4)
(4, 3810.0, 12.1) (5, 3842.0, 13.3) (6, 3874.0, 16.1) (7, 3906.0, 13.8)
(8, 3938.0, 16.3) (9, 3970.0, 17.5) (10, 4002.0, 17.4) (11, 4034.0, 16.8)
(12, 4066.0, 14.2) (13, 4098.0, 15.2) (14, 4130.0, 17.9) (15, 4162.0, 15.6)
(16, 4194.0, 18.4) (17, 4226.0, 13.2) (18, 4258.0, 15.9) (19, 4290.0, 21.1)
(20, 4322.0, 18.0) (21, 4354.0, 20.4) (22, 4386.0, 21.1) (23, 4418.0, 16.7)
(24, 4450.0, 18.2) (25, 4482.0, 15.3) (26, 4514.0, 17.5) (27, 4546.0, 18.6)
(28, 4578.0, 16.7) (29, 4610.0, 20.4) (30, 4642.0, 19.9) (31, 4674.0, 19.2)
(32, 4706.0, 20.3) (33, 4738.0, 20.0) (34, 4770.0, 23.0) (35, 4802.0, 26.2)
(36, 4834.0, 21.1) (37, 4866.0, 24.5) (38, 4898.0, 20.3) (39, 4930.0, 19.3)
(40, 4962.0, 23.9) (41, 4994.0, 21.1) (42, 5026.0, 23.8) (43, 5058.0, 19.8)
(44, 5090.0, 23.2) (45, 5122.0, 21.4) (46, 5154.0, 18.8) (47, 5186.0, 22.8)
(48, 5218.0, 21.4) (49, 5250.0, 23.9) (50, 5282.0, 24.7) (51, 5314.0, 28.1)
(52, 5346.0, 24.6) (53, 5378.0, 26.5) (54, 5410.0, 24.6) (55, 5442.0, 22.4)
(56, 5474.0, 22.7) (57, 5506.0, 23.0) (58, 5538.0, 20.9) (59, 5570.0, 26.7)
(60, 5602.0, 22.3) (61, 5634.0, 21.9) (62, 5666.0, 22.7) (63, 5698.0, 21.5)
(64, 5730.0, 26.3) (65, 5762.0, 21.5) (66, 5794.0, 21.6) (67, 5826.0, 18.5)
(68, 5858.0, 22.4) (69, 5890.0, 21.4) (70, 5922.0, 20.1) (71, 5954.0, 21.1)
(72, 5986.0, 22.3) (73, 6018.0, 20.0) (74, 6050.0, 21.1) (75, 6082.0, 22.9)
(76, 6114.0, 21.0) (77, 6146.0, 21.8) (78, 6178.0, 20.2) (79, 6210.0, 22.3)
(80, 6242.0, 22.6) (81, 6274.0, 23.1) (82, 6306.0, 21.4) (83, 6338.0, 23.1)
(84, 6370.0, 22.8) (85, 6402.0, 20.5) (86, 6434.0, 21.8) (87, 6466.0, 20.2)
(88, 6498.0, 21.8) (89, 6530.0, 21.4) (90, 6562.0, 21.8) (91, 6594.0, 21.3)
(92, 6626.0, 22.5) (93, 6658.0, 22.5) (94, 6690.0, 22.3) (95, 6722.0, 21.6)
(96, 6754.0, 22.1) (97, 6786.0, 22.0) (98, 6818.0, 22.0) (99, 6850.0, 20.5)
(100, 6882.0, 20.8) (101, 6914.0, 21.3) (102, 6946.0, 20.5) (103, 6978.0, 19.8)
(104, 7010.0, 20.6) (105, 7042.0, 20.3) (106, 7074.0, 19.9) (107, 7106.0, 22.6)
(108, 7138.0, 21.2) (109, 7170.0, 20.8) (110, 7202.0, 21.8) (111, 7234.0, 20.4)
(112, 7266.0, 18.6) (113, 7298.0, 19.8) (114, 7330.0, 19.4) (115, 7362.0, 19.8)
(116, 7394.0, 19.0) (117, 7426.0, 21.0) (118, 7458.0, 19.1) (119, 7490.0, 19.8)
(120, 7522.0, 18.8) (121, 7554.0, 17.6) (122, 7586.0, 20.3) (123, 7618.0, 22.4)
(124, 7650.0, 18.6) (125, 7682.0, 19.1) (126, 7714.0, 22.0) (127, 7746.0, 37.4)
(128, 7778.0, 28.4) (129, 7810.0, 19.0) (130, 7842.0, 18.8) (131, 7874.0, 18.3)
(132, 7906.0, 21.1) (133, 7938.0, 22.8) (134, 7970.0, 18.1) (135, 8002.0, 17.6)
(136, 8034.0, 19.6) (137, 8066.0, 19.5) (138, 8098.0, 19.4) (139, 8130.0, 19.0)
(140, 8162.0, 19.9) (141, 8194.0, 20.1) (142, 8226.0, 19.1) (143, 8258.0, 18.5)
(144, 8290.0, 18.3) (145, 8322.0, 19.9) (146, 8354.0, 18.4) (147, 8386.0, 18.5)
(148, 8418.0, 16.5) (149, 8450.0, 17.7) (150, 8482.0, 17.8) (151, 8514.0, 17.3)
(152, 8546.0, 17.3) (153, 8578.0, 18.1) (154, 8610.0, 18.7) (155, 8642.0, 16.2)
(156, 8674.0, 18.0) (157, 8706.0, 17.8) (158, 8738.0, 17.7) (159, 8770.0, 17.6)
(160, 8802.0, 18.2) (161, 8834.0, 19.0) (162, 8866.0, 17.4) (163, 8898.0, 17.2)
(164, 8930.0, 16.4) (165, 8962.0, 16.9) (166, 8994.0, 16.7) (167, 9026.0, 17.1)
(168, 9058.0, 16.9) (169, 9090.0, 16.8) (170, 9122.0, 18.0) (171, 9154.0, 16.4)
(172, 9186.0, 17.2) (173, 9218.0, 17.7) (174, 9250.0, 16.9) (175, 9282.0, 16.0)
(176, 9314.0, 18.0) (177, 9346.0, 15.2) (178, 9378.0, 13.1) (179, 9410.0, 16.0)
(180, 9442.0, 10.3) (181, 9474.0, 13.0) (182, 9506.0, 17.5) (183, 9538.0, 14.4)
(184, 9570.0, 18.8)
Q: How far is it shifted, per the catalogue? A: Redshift 0.18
